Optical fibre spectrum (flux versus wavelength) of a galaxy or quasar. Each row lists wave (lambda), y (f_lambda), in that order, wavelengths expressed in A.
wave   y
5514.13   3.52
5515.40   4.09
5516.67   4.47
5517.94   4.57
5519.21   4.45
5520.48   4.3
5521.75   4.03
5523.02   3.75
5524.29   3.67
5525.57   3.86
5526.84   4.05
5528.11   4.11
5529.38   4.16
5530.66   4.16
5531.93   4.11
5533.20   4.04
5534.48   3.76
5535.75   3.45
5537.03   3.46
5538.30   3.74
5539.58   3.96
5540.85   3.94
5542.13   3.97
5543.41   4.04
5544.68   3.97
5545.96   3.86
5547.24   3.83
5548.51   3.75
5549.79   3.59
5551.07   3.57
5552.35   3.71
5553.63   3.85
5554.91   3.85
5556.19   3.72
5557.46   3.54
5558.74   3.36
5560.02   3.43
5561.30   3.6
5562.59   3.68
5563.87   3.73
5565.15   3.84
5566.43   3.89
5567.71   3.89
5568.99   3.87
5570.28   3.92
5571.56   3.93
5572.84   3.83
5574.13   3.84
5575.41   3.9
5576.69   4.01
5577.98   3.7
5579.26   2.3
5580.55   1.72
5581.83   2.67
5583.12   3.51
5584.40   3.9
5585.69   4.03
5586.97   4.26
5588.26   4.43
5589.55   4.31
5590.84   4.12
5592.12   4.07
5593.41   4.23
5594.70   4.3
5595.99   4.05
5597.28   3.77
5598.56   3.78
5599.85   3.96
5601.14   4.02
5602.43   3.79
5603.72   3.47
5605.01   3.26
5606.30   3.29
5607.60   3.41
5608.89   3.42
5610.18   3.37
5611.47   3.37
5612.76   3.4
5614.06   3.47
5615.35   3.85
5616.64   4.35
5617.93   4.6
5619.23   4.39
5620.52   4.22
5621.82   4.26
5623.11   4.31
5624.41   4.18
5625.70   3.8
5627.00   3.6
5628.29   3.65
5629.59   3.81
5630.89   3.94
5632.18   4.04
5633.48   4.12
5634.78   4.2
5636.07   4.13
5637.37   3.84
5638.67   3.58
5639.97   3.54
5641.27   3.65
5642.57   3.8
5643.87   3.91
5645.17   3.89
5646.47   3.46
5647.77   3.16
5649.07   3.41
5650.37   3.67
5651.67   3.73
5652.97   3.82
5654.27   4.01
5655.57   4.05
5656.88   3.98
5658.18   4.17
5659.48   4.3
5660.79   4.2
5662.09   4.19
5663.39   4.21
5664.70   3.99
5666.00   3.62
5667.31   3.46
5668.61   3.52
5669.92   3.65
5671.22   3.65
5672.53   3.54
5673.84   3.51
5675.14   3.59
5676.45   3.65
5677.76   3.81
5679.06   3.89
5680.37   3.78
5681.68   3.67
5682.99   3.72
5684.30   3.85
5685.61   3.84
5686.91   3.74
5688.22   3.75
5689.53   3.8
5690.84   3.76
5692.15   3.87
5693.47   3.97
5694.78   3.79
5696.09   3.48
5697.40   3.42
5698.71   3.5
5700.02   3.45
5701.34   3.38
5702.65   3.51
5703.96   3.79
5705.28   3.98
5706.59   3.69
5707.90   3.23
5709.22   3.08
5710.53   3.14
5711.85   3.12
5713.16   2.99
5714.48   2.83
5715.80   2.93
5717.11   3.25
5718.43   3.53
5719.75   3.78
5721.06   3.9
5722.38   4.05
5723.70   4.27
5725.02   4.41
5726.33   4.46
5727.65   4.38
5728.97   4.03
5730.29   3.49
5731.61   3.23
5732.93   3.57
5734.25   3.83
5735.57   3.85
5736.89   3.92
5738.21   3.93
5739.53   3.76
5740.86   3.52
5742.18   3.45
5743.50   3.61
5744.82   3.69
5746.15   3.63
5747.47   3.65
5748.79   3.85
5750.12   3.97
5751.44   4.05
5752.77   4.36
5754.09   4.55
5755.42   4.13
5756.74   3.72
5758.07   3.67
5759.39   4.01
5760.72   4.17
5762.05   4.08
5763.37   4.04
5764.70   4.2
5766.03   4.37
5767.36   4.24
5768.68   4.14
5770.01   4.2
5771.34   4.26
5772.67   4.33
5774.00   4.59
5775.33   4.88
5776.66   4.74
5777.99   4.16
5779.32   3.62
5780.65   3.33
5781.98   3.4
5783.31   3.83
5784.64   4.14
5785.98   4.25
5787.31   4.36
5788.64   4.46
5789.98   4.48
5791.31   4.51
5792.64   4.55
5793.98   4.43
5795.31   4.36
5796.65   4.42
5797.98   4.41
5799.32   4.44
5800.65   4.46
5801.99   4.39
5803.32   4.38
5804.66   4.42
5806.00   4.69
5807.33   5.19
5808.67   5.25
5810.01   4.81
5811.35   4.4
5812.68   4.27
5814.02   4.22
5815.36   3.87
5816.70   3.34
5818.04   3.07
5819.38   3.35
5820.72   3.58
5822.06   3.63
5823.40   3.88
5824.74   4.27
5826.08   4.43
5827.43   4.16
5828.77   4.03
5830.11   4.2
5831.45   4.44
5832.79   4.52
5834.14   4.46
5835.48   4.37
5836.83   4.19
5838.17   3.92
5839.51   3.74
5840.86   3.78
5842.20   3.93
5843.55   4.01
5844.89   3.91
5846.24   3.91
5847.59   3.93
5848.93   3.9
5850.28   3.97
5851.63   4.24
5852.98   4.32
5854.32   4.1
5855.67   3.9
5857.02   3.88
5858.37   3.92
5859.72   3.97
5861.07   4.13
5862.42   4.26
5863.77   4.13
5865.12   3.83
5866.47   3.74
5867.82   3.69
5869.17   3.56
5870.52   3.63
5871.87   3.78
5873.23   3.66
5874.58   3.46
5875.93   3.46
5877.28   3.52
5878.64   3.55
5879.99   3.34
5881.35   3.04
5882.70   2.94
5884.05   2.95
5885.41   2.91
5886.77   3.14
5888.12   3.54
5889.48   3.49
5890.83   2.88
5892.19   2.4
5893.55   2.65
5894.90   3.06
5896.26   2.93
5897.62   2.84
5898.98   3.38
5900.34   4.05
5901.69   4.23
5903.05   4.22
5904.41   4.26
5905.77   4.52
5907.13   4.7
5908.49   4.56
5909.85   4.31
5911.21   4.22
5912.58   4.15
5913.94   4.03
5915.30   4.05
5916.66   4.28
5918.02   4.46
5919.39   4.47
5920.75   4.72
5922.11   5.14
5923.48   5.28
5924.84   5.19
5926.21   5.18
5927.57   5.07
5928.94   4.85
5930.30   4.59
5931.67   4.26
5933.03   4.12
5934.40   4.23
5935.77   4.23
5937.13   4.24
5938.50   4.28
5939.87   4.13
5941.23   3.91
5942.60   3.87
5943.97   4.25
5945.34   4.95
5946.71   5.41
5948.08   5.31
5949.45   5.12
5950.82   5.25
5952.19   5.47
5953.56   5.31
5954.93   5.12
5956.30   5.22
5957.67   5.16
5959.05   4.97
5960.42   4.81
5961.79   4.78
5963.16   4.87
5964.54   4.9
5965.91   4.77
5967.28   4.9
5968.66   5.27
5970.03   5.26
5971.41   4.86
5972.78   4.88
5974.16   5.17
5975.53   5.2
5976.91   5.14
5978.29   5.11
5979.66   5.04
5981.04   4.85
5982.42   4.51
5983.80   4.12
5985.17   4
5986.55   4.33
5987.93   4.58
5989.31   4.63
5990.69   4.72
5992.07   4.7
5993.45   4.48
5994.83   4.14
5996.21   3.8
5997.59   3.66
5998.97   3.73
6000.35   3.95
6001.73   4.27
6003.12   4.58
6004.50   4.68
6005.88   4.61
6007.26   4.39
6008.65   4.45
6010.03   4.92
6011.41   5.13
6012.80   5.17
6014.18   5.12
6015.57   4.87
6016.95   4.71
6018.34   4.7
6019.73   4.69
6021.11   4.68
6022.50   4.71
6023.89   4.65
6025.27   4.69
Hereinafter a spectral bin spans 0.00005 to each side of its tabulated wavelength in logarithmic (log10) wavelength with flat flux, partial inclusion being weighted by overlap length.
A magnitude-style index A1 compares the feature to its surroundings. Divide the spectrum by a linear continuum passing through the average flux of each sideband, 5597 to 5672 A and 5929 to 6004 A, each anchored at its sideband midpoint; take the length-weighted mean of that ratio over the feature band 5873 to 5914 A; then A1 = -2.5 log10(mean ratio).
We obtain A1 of 0.25 mag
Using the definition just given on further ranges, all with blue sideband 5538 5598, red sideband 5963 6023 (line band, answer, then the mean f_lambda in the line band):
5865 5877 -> 0.21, 3.63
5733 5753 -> 0.10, 3.78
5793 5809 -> -0.07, 4.55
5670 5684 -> 0.09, 3.68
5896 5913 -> 0.11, 4.05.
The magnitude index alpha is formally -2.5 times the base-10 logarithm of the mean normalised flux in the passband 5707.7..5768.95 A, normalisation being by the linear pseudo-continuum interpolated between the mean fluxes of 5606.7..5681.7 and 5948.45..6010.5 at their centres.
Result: 0.080 mag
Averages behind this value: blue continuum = 3.82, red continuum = 4.73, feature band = 3.79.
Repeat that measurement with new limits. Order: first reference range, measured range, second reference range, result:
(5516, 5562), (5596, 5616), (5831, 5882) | 0.08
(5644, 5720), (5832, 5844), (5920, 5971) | 0.06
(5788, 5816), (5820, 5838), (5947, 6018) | 0.09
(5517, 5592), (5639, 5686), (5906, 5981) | 0.08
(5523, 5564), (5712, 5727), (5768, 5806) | 0.14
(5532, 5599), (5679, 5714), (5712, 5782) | 0.08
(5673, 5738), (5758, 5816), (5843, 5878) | -0.14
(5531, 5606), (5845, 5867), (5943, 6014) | 0.12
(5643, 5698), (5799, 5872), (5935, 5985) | 0.07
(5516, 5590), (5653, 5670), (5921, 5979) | 0.04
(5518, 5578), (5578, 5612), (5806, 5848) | 0.07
